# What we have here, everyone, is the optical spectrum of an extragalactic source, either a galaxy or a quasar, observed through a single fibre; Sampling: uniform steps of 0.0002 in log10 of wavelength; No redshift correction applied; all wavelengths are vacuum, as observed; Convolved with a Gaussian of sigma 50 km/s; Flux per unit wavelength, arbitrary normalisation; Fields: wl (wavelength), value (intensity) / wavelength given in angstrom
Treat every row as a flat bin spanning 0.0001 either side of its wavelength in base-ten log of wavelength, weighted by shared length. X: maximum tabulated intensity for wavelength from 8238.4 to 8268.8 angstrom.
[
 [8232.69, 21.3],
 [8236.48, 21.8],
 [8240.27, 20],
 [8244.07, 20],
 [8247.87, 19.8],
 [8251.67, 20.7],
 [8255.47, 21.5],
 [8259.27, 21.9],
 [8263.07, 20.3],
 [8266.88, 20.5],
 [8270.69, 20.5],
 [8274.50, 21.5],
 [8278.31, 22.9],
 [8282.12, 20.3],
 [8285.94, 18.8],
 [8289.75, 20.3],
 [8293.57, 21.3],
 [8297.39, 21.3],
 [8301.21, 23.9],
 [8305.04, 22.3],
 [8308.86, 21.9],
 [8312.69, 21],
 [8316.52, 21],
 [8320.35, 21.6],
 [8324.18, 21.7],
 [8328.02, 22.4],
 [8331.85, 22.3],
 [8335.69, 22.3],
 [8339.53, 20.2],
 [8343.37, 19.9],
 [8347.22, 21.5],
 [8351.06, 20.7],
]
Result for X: 21.9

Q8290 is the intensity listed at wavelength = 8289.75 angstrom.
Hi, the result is 20.3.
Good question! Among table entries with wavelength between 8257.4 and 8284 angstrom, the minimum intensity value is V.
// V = 20.3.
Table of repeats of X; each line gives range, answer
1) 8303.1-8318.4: 22.3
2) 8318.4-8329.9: 22.4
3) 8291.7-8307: 23.9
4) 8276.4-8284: 22.9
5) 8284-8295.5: 21.3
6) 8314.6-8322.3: 21.6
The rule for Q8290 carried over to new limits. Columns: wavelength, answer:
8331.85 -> 22.3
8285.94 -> 18.8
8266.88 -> 20.5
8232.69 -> 21.3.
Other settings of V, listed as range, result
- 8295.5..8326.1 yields 21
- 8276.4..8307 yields 18.8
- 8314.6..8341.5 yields 20.2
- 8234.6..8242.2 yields 20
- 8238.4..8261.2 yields 19.8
